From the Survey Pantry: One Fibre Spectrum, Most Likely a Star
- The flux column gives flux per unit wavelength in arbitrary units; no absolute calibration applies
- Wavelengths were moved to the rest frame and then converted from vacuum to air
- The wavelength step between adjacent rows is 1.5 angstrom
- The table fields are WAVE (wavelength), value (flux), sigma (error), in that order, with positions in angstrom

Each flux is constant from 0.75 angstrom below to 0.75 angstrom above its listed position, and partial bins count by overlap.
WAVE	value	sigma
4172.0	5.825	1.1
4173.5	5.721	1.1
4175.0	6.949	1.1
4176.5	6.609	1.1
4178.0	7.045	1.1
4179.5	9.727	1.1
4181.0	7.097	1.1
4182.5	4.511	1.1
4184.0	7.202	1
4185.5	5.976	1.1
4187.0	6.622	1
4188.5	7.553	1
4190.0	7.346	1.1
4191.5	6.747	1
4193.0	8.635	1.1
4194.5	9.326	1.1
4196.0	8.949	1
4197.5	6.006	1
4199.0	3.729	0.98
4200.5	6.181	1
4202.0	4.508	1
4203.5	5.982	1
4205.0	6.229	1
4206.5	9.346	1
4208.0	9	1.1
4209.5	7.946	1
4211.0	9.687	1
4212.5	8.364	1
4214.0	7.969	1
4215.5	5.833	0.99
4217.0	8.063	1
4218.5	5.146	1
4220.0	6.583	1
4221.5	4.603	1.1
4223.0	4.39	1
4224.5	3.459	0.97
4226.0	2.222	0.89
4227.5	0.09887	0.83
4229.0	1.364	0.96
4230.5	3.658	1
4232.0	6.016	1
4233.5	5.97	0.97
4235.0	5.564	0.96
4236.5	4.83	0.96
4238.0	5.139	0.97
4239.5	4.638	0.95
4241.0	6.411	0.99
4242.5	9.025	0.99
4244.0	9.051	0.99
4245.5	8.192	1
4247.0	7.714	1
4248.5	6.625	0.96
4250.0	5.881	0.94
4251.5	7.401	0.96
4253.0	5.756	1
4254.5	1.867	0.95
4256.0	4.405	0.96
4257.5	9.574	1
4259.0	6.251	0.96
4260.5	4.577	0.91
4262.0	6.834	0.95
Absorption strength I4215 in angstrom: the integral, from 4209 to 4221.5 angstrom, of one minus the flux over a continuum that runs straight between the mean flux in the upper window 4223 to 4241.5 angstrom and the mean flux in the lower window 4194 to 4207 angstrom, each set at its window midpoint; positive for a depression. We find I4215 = -4.1 angstrom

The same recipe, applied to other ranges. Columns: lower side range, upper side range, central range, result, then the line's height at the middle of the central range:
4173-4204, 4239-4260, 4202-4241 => 6.0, 6.71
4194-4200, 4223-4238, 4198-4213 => -2.7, 6.09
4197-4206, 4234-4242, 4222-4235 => 4.6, 5.47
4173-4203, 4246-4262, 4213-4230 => 5.0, 6.45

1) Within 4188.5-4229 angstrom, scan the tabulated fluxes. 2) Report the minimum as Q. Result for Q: 0.09887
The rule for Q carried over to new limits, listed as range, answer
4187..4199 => 3.729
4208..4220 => 5.146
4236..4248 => 4.638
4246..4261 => 1.867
